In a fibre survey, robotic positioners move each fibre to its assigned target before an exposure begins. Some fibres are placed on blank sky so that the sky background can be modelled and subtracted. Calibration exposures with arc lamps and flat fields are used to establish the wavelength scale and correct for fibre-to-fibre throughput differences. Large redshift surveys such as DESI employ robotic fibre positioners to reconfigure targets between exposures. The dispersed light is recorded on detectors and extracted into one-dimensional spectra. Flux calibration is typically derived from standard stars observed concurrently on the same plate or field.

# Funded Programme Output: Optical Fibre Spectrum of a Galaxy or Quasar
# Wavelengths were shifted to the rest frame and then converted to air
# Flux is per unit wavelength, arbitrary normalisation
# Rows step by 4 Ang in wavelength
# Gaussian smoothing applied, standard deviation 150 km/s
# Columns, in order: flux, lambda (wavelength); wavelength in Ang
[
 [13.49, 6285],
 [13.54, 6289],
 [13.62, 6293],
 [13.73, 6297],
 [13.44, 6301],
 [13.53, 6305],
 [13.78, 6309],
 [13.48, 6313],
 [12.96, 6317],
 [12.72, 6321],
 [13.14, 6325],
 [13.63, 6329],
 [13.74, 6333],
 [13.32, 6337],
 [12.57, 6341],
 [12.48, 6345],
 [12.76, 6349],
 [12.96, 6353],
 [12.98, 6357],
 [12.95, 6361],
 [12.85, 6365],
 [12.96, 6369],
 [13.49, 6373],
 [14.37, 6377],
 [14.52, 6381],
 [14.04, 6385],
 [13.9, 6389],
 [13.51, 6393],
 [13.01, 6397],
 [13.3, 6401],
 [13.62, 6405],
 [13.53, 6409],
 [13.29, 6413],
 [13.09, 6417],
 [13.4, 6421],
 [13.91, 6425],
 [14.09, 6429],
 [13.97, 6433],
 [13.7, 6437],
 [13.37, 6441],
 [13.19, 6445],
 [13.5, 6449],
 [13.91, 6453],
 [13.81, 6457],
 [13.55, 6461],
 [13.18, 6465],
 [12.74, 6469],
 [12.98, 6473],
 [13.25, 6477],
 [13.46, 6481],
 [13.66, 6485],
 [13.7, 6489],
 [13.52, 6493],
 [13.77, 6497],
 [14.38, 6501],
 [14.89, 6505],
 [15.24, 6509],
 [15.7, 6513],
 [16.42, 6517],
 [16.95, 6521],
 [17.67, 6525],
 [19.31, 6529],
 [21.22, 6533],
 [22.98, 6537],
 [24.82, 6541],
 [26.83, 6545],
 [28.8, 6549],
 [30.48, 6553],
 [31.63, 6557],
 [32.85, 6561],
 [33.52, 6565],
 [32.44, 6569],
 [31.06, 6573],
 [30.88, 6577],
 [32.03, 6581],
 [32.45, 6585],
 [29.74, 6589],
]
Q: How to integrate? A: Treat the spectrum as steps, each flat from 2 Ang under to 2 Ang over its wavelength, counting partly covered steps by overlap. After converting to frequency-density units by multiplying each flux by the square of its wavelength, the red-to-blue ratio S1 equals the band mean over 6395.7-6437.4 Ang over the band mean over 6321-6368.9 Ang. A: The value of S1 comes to 1.06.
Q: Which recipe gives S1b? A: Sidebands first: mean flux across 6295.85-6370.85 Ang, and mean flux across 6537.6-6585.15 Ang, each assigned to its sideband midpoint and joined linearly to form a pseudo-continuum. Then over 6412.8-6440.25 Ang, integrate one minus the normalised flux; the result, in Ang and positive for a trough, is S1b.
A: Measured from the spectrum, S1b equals 8.9 Ang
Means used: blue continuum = 13.2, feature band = 13.6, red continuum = 30.4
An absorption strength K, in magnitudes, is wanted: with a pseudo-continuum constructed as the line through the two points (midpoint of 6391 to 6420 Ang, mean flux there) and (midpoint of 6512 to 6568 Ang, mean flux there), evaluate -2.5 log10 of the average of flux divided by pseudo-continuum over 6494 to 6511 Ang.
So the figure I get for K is 0.42 mag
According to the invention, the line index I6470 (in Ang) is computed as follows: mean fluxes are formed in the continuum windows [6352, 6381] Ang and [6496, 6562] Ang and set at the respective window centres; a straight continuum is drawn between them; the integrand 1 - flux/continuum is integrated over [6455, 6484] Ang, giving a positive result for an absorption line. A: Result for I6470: 8.0 Ang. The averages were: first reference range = 13.3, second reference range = 21.4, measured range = 13.3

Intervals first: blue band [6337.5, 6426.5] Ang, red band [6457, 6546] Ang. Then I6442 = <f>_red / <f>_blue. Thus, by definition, 1.21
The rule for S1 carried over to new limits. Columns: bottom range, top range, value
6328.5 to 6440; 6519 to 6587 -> 2.15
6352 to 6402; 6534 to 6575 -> 2.30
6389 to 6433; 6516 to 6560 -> 1.83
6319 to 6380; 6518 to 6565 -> 2.02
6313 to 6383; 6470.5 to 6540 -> 1.27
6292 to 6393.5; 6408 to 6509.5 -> 1.06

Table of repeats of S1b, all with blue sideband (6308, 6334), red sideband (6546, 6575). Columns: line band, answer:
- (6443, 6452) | 3.7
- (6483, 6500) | 8.1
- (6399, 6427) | 9.4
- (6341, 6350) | 1.5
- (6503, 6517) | 6.2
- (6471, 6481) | 4.7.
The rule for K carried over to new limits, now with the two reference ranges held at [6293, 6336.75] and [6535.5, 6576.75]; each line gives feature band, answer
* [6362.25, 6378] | 0.27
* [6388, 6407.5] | 0.37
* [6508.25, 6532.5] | 0.50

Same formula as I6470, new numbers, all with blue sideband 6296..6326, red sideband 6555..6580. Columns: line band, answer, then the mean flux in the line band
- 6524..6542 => 5.10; 21.2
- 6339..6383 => 9.87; 13.2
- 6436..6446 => 4.12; 13.4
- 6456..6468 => 5.39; 13.4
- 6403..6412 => 3.02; 13.5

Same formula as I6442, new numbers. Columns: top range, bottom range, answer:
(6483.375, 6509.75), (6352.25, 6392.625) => 1.04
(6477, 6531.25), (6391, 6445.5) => 1.13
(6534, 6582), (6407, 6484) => 2.20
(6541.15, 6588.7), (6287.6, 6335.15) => 2.30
